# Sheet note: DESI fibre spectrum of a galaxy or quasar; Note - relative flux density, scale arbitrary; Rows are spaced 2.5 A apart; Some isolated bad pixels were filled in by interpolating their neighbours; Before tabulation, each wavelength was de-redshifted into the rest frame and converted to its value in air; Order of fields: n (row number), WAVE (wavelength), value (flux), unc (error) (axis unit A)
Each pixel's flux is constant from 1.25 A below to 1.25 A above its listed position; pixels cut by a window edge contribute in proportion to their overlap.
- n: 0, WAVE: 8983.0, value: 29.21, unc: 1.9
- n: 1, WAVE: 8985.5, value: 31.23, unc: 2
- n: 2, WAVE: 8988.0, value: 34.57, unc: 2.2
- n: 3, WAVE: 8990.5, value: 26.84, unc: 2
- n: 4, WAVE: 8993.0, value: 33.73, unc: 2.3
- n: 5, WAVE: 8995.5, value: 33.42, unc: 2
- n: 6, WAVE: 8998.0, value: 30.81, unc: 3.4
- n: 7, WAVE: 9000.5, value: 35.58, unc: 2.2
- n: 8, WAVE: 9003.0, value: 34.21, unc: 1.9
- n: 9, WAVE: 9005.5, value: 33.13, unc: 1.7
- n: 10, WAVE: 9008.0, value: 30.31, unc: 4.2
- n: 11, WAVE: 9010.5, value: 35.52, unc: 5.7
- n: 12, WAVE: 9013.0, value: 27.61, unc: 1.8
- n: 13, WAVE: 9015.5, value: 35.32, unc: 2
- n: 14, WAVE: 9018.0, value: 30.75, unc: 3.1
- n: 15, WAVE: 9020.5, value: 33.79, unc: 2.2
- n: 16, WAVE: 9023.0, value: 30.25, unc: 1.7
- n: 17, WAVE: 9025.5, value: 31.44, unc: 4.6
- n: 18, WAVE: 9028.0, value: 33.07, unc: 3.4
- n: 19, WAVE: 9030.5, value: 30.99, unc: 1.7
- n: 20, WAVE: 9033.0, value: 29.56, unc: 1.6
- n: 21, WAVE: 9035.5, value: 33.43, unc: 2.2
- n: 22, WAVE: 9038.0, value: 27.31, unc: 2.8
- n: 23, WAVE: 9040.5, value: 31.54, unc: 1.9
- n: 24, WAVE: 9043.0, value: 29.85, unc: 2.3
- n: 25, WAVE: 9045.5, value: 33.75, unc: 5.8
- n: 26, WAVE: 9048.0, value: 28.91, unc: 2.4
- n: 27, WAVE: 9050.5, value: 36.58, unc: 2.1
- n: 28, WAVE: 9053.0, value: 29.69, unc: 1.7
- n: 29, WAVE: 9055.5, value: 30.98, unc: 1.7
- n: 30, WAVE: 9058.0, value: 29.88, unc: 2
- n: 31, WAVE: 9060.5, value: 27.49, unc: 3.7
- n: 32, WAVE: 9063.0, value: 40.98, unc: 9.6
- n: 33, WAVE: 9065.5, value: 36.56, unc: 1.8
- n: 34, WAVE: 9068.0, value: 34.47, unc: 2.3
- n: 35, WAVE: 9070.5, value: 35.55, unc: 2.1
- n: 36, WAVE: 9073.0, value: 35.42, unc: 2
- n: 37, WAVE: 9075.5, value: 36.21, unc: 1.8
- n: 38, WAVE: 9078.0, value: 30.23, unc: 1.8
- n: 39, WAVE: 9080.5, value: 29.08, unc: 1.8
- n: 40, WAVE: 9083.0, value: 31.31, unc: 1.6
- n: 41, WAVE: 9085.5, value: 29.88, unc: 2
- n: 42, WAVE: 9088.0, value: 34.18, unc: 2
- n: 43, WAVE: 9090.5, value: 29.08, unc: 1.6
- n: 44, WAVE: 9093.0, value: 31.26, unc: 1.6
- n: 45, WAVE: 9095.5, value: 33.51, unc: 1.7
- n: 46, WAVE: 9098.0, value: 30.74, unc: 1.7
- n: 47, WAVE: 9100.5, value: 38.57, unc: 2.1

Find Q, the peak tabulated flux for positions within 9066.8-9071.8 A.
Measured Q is 35.55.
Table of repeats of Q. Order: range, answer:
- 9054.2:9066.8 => 40.98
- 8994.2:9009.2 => 35.58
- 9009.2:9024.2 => 35.52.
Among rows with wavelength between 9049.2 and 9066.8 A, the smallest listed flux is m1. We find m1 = 27.49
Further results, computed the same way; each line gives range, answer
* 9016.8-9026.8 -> 30.25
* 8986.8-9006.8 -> 26.84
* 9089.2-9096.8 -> 29.08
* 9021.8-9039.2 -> 27.31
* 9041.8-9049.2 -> 28.91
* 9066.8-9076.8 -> 34.47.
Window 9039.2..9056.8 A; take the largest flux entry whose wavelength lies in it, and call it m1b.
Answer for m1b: 36.58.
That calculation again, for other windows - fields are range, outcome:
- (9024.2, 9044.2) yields 33.43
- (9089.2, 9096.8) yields 33.51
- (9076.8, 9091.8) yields 34.18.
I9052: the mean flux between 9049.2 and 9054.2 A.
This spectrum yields 33.1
